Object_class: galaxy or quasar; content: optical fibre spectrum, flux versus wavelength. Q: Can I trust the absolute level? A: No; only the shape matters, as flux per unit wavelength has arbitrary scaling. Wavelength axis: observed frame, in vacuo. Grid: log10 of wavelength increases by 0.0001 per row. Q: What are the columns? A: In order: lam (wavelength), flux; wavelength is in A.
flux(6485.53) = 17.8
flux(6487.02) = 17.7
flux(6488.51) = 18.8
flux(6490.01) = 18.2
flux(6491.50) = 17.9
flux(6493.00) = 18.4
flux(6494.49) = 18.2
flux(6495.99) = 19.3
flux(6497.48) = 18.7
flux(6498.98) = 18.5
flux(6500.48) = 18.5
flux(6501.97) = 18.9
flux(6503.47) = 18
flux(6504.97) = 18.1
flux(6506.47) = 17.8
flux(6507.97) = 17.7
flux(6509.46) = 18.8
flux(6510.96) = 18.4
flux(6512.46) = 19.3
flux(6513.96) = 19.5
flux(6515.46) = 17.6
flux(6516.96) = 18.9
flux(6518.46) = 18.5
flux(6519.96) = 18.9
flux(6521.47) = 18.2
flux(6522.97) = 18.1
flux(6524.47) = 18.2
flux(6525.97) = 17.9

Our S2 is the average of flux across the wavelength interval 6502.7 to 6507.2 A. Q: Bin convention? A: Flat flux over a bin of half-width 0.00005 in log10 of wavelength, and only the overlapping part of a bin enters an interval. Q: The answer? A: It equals 17.9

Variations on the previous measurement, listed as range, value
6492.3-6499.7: 18.6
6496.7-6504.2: 18.5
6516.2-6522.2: 18.6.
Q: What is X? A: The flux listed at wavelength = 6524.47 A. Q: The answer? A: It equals 18.2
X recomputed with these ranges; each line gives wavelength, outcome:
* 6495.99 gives 19.3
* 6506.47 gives 17.8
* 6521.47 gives 18.2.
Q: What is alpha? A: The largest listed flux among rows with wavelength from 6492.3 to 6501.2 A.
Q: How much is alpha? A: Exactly 19.3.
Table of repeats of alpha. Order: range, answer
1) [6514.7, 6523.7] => 18.9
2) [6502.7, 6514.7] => 19.5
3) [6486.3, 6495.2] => 18.8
